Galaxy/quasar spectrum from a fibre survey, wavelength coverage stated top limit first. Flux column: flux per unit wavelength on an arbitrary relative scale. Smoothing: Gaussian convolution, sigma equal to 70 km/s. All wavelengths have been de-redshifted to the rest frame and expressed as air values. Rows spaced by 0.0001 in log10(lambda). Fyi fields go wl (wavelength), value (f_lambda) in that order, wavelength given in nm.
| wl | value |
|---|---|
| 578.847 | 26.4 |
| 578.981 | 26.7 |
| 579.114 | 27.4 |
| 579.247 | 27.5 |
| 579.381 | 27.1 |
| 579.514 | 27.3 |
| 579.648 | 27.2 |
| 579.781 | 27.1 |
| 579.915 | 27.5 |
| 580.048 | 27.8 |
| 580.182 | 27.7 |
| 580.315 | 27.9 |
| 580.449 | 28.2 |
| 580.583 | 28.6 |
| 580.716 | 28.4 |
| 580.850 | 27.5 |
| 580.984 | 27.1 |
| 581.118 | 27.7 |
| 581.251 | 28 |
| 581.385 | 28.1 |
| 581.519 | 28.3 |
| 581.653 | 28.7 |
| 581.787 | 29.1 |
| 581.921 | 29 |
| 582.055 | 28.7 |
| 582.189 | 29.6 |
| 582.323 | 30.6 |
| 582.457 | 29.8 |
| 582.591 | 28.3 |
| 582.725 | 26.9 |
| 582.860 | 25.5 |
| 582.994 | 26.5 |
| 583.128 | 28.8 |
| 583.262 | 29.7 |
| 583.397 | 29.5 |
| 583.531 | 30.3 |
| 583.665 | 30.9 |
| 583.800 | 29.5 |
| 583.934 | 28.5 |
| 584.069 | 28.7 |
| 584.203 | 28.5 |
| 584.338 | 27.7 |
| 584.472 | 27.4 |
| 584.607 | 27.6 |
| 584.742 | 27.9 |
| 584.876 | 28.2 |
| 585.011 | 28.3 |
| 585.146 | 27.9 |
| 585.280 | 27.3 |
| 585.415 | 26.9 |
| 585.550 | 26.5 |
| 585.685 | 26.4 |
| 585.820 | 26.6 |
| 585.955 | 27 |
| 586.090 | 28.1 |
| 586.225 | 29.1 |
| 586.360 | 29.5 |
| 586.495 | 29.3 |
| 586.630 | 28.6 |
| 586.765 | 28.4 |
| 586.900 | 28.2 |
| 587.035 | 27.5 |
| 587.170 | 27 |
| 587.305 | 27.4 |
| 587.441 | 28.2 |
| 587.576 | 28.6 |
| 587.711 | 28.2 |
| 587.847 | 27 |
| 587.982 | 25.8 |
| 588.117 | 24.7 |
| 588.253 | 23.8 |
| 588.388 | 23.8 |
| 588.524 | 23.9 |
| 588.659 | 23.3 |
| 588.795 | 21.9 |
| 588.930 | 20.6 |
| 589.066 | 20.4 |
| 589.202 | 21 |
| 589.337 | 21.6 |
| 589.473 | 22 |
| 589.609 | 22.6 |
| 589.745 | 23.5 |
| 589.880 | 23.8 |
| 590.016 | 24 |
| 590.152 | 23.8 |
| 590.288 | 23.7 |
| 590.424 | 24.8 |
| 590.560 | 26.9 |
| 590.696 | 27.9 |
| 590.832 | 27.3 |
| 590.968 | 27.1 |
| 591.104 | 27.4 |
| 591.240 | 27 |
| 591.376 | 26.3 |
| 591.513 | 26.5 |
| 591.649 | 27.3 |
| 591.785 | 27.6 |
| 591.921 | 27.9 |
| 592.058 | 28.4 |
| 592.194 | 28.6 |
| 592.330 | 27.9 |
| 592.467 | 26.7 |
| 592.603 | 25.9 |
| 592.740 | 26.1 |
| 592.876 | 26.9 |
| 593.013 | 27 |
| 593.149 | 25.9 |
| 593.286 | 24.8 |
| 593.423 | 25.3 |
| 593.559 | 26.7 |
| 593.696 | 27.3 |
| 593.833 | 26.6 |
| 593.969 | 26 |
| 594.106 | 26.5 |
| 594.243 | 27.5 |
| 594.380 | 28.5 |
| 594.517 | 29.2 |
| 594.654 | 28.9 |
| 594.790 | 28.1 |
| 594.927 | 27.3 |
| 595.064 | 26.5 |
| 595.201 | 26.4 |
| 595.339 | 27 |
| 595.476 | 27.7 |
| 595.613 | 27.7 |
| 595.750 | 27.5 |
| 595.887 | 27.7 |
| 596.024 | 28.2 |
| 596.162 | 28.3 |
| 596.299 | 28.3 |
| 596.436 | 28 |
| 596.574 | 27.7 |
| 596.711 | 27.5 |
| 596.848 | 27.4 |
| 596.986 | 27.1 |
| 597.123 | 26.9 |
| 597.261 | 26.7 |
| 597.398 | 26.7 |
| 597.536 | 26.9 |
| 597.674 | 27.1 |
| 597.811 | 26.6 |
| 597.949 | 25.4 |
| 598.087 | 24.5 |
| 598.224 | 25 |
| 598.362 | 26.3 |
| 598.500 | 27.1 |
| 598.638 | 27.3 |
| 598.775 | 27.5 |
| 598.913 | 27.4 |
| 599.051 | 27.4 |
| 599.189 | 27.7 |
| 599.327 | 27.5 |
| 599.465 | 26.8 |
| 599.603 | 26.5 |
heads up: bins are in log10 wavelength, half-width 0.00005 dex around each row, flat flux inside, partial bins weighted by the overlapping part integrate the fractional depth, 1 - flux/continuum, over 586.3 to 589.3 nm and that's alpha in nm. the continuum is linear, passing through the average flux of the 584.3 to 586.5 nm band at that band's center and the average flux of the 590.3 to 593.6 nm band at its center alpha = 0.18 nm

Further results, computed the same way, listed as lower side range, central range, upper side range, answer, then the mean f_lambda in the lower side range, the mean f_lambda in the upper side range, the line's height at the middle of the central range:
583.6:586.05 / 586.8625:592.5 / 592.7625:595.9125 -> 0.401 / 27.9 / 27.1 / 27.5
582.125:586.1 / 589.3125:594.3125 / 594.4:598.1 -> 0.287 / 28.2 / 27.4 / 27.7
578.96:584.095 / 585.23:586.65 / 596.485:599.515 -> 0.008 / 28.3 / 26.8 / 27.9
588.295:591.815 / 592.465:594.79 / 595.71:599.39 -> -0.104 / 24.4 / 27.1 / 25.7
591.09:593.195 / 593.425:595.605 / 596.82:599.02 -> -0.032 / 27.1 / 26.6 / 26.9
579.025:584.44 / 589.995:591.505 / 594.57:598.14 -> 0.084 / 28.3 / 27.3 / 27.6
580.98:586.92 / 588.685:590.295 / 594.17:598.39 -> 0.315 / 28.3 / 27.3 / 27.8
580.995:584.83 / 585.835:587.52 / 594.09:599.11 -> 0.003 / 28.5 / 27.2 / 28.2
